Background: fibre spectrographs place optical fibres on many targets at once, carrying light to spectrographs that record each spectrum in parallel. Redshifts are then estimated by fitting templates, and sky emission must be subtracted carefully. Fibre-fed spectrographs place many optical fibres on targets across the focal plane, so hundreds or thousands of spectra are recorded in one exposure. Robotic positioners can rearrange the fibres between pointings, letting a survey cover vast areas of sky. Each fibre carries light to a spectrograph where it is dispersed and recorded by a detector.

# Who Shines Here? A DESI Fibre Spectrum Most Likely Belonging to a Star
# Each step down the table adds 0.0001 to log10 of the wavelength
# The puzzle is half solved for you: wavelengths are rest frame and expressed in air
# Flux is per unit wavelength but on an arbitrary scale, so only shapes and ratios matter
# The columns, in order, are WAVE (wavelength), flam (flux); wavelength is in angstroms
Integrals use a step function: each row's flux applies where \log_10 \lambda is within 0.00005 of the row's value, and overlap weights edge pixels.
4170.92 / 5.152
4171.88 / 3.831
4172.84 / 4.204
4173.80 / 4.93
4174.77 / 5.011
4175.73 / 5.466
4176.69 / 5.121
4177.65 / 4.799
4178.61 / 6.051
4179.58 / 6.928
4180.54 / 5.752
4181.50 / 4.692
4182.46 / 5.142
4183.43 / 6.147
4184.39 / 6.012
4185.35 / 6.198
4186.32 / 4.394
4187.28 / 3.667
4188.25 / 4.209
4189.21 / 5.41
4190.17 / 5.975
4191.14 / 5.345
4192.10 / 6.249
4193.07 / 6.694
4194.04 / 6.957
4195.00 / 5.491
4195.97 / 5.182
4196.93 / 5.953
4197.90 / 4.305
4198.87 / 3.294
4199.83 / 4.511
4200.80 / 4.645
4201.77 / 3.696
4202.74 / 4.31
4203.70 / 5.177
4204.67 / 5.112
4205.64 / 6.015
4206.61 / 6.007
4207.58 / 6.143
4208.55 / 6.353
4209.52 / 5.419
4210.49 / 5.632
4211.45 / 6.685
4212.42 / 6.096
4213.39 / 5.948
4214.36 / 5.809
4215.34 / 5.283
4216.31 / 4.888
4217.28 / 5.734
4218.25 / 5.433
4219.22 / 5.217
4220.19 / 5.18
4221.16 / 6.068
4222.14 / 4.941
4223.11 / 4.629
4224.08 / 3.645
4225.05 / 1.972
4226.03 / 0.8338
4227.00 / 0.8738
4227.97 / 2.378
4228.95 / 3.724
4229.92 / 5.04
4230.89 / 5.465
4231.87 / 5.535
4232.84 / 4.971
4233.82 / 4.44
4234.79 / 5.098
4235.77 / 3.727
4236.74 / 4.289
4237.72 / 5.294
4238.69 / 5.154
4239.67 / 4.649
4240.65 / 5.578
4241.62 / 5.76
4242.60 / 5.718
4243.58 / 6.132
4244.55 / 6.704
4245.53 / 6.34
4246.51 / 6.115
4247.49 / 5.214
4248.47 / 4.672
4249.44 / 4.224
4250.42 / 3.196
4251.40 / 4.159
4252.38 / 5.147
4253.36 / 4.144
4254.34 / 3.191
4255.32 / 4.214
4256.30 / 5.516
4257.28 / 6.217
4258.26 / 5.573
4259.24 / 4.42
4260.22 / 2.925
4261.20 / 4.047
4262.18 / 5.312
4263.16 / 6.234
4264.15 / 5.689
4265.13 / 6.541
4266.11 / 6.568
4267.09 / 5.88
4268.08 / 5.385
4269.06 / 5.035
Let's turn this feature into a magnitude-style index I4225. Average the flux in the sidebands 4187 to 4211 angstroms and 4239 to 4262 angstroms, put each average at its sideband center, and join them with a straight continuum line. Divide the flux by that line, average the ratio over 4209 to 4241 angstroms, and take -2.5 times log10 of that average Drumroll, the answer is 0.09 mag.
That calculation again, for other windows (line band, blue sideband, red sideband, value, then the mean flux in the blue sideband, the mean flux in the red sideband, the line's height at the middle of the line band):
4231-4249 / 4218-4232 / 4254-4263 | -0.224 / 4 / 4.69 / 4.31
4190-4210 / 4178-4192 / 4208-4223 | 0.034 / 5.44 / 5.62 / 5.53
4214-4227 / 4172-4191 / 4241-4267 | 0.174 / 5.24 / 5.17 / 5.2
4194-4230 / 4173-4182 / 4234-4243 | 0.075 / 5.37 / 5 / 5.16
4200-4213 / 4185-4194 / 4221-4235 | -0.158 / 5.41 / 3.9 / 4.75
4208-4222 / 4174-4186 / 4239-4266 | -0.064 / 5.57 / 5.12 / 5.35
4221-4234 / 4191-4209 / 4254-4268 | 0.348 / 5.34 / 5.19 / 5.27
